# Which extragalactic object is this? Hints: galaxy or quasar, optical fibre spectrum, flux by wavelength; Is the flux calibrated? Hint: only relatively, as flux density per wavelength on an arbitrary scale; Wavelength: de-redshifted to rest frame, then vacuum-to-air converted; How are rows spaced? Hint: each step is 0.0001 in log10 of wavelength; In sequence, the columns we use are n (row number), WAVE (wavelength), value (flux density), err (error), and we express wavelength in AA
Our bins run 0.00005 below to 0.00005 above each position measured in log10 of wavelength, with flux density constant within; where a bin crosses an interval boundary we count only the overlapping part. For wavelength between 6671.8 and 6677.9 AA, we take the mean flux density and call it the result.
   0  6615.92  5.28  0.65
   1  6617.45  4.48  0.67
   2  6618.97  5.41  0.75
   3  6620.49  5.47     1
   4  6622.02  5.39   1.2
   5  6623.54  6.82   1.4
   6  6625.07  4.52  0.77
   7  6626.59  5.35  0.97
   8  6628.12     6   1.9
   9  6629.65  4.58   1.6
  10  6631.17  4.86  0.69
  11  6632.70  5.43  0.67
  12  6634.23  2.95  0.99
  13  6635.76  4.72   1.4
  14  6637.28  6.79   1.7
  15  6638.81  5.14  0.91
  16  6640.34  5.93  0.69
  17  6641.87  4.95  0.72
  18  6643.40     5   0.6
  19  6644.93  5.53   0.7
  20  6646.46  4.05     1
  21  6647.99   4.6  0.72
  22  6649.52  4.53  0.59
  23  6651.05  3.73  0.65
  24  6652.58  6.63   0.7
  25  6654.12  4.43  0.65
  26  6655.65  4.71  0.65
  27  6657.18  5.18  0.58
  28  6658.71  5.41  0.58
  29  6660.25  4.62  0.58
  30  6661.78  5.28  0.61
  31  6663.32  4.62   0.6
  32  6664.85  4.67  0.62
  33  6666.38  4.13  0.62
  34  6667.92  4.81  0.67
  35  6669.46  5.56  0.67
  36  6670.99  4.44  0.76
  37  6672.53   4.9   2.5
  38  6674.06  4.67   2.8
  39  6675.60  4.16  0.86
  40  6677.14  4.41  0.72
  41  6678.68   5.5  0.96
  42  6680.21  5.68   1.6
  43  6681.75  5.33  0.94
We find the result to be 4.53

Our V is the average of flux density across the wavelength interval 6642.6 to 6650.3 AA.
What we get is 4.74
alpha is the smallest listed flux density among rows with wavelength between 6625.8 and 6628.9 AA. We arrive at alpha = 5.35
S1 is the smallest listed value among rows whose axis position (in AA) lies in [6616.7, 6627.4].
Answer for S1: 4.48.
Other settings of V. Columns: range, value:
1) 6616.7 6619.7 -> 4.95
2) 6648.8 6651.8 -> 4.13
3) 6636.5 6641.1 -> 5.95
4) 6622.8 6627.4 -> 5.56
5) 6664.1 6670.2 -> 4.79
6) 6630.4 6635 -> 4.41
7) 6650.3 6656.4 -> 4.88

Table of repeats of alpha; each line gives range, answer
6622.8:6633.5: 4.52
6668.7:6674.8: 4.44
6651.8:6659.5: 4.43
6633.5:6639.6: 2.95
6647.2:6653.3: 3.73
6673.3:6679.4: 4.16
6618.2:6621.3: 5.41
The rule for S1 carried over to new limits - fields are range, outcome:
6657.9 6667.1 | 4.13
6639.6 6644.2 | 4.95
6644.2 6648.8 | 4.05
